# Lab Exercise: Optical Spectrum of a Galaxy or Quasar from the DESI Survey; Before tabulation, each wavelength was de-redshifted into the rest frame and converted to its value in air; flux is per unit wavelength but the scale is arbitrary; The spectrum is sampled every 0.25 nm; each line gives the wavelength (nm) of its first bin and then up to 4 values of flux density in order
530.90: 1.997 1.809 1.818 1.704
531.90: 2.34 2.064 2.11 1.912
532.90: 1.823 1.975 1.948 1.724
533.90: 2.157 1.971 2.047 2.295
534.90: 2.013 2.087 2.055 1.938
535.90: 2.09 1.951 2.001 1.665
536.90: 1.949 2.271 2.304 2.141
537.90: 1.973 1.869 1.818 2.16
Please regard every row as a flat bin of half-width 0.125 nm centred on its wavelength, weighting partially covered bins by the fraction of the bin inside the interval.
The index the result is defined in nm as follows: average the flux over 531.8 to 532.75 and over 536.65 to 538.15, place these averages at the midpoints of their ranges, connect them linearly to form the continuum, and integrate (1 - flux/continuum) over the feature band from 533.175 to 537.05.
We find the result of 0.168 nm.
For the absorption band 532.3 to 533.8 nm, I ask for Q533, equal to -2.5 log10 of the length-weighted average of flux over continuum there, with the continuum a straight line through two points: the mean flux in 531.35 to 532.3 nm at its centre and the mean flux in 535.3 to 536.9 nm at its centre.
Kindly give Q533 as 0.038 mag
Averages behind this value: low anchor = 2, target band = 1.92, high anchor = 1.95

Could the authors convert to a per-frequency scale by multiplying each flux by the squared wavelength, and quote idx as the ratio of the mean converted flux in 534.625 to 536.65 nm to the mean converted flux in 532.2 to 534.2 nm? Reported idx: 1.04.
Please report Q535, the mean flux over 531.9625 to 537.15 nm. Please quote 2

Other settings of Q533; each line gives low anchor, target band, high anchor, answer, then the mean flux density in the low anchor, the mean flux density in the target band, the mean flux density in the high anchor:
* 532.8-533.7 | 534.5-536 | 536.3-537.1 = -0.10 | 1.88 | 2.08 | 1.91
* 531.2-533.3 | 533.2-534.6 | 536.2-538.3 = 0.00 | 1.96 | 1.99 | 2.02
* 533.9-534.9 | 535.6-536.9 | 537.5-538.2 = 0.07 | 2.1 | 1.93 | 2.02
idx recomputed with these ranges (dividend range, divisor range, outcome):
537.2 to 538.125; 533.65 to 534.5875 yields 1.06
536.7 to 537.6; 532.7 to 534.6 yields 1.10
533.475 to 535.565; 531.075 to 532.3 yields 1.05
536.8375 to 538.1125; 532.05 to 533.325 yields 1.09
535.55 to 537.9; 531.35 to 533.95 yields 1.05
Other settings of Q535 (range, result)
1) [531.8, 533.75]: 1.99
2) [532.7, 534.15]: 1.93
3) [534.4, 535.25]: 2.12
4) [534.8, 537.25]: 2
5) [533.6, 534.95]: 2.05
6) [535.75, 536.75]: 1.93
